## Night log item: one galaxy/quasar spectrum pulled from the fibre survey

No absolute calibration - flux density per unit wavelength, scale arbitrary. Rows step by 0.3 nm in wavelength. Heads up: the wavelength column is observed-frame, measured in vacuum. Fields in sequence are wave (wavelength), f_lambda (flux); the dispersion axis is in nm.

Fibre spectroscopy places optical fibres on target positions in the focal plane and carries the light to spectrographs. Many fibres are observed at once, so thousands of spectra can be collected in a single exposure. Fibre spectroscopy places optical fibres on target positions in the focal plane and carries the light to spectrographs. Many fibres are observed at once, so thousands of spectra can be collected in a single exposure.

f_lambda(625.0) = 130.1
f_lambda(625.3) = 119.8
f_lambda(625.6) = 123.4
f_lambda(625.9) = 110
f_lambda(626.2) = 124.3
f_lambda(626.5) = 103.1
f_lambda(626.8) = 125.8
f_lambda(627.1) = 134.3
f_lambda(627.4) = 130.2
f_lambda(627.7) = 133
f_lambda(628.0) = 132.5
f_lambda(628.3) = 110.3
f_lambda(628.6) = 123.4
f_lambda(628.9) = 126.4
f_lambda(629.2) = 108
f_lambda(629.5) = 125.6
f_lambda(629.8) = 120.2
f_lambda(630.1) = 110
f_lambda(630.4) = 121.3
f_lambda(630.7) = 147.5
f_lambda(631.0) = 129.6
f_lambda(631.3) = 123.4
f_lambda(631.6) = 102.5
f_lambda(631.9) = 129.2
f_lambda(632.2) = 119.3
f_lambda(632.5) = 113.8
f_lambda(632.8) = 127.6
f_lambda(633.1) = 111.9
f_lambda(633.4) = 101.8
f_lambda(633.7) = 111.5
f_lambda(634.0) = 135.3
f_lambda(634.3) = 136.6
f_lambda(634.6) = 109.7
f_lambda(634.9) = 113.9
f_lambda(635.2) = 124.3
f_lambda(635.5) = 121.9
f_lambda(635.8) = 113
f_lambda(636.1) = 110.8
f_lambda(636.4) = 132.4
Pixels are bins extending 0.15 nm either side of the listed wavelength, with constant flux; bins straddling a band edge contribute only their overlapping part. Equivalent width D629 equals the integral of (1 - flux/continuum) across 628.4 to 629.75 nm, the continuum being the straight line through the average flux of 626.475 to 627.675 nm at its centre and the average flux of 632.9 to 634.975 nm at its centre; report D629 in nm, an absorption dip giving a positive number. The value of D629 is 0.04 nm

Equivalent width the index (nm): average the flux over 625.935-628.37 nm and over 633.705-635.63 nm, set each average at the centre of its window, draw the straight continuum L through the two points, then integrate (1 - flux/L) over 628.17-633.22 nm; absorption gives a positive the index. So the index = 0.11 nm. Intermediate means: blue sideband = 124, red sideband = 123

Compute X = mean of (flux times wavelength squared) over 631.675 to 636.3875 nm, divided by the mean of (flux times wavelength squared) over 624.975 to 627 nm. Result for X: 1.02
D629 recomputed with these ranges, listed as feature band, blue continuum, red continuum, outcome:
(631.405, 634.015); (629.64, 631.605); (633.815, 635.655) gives 0.154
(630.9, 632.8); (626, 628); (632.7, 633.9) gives -0.062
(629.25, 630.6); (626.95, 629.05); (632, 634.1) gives 0.042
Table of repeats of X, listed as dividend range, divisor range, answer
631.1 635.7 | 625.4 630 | 0.99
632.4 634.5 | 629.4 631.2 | 0.96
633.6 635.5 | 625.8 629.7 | 1.02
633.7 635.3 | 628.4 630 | 1.04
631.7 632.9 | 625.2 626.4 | 1.04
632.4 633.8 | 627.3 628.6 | 0.91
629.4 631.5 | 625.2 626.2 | 1.07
